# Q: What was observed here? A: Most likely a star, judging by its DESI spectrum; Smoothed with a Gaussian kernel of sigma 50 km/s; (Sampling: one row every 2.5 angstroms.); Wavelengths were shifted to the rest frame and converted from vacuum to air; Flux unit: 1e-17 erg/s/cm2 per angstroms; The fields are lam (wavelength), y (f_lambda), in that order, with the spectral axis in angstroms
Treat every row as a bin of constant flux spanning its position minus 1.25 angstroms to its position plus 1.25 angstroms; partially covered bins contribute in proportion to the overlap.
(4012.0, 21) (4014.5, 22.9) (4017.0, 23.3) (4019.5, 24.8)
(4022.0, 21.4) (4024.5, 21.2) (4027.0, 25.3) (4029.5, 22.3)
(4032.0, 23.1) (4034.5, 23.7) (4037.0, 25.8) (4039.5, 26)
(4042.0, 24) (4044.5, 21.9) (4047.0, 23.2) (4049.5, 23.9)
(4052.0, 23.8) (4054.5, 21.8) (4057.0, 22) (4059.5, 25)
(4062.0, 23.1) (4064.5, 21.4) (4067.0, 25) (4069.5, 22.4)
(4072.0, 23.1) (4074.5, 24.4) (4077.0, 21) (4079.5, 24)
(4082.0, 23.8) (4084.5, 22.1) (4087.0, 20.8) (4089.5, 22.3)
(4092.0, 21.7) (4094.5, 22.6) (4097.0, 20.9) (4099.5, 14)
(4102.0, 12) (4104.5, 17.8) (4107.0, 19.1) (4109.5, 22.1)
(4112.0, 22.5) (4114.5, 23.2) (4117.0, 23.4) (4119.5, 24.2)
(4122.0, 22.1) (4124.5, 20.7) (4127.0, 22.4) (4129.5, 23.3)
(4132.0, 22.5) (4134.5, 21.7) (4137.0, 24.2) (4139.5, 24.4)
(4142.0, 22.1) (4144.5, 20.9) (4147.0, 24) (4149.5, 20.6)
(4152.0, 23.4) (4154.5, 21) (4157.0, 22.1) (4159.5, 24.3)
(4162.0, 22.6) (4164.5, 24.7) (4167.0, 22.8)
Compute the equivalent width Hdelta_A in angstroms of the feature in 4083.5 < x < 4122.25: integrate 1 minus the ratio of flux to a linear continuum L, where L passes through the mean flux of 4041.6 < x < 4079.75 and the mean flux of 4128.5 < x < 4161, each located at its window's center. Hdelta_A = 3.8 angstroms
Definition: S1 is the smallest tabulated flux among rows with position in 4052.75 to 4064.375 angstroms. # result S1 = 21.8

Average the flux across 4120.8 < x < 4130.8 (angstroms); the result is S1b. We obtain 22.1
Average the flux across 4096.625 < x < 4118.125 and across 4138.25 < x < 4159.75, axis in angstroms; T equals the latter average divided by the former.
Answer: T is 1.16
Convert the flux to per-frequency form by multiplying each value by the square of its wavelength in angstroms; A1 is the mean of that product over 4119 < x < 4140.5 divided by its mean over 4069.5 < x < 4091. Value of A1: 1.03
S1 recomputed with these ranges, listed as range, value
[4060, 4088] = 20.8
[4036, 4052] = 21.9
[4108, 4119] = 22.1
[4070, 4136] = 12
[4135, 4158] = 20.6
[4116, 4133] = 20.7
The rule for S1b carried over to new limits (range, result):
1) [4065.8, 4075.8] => 23.7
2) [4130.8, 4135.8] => 22.1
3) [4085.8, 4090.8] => 21.6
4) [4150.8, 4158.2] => 22.2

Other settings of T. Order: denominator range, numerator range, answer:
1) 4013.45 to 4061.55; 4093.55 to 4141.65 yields 0.91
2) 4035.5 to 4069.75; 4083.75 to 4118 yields 0.86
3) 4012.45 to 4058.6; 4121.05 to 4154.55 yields 0.96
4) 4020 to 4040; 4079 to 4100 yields 0.91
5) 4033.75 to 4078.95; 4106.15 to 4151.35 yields 0.96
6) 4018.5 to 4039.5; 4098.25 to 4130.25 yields 0.87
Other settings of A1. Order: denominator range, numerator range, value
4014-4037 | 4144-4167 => 1.04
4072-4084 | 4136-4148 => 1.03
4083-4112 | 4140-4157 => 1.15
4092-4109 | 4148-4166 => 1.28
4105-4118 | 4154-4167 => 1.08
